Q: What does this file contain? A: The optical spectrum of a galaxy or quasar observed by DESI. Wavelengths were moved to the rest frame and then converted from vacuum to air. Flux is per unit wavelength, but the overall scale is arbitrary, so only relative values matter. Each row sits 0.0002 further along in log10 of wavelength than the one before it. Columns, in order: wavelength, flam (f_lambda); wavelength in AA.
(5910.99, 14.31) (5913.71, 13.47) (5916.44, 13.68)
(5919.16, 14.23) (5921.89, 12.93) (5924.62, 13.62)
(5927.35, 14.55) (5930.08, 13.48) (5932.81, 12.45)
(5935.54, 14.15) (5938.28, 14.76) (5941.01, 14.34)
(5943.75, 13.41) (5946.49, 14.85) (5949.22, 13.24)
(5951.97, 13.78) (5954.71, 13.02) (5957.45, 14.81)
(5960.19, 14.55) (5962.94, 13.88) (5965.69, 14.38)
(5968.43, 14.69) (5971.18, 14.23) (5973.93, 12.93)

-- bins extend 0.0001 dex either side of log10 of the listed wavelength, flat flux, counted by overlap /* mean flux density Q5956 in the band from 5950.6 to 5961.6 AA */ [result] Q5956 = 14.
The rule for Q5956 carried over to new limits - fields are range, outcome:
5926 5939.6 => 13.9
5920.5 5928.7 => 13.7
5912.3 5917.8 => 13.6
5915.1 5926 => 13.6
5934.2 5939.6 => 14.4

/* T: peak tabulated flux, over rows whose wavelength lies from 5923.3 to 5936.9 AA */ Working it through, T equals 14.55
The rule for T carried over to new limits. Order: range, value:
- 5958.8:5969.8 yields 14.69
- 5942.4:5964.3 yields 14.85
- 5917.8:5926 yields 14.23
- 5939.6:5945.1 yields 14.34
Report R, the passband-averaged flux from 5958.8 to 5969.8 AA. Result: 14.4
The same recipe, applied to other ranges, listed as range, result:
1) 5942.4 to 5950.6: 13.8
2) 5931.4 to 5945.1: 13.8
